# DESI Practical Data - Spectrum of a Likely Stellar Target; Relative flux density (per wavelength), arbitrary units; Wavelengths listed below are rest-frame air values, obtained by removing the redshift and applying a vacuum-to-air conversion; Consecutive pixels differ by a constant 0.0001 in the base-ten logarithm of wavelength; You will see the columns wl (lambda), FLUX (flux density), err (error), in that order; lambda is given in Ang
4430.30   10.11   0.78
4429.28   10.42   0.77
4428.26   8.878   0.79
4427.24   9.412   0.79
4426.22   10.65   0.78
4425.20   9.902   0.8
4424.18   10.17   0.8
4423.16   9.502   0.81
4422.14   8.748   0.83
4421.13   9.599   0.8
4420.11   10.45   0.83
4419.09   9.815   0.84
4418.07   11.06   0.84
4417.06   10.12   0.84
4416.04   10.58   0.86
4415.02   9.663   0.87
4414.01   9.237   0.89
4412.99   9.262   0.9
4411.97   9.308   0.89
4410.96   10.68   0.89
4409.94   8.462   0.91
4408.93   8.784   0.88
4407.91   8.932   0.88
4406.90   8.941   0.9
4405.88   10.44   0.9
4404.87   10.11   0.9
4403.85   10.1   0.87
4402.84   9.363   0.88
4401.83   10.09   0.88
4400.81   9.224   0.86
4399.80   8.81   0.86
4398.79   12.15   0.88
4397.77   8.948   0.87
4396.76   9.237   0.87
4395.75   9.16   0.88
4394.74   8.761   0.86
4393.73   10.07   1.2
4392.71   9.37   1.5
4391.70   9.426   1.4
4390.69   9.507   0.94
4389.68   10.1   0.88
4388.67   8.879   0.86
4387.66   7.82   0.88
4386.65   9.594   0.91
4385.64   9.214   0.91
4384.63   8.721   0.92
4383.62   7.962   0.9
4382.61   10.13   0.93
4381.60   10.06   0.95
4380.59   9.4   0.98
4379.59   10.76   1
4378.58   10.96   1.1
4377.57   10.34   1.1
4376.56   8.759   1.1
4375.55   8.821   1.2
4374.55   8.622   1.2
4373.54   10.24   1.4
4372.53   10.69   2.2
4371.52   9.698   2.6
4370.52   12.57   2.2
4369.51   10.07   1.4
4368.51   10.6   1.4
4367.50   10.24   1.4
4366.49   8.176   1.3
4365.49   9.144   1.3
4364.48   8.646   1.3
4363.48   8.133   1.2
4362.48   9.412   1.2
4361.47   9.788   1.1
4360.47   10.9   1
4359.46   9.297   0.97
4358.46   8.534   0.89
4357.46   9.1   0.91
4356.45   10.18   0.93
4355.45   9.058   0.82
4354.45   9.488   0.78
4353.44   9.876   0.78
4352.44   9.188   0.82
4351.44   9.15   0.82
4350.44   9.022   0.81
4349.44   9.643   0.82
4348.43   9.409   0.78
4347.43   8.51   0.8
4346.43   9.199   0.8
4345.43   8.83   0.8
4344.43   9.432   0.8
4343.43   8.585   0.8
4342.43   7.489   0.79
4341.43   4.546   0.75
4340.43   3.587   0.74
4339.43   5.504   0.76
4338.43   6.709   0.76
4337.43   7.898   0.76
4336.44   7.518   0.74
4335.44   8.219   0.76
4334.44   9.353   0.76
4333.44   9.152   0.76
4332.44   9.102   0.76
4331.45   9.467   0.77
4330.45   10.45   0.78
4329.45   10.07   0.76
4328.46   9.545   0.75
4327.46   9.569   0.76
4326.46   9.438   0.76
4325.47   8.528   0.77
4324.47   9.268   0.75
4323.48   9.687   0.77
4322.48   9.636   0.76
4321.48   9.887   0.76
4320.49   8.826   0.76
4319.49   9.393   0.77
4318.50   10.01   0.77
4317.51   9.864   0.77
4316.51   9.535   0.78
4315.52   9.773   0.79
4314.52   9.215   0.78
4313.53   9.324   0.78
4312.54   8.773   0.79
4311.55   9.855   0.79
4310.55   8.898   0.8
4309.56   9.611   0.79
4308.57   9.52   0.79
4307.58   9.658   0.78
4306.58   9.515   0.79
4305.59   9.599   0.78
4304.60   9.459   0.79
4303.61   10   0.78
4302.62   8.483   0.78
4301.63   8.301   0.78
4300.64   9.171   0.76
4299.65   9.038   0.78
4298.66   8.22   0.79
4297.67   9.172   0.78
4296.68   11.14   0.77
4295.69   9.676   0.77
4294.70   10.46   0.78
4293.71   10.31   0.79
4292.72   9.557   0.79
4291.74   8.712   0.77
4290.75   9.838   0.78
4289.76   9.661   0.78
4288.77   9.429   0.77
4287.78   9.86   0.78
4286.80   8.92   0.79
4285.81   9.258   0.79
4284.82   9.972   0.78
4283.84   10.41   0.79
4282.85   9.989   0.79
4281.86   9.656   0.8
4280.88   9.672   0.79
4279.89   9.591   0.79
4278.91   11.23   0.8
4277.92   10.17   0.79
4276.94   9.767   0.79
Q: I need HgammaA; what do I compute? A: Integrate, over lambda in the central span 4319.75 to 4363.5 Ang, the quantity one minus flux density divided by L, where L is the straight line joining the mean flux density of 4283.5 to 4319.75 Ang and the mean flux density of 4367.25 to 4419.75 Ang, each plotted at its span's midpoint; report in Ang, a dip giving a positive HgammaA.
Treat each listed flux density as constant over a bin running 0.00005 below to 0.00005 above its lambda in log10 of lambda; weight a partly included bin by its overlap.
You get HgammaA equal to 3.42 Ang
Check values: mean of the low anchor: 9.5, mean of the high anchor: 9.69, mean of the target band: 8.83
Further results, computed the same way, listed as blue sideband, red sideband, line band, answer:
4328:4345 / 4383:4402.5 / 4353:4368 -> -1.30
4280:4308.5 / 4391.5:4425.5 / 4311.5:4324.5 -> 0.09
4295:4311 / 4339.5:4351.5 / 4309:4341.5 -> -0.71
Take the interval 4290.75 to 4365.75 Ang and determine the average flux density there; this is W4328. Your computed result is 9.07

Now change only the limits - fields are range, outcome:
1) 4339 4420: 9.33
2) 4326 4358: 8.63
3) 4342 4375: 9.43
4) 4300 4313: 9.29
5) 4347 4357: 9.35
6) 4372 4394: 9.51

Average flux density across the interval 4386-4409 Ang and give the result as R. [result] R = 9.48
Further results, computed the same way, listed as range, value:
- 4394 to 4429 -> 9.67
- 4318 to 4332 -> 9.56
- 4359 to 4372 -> 9.75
